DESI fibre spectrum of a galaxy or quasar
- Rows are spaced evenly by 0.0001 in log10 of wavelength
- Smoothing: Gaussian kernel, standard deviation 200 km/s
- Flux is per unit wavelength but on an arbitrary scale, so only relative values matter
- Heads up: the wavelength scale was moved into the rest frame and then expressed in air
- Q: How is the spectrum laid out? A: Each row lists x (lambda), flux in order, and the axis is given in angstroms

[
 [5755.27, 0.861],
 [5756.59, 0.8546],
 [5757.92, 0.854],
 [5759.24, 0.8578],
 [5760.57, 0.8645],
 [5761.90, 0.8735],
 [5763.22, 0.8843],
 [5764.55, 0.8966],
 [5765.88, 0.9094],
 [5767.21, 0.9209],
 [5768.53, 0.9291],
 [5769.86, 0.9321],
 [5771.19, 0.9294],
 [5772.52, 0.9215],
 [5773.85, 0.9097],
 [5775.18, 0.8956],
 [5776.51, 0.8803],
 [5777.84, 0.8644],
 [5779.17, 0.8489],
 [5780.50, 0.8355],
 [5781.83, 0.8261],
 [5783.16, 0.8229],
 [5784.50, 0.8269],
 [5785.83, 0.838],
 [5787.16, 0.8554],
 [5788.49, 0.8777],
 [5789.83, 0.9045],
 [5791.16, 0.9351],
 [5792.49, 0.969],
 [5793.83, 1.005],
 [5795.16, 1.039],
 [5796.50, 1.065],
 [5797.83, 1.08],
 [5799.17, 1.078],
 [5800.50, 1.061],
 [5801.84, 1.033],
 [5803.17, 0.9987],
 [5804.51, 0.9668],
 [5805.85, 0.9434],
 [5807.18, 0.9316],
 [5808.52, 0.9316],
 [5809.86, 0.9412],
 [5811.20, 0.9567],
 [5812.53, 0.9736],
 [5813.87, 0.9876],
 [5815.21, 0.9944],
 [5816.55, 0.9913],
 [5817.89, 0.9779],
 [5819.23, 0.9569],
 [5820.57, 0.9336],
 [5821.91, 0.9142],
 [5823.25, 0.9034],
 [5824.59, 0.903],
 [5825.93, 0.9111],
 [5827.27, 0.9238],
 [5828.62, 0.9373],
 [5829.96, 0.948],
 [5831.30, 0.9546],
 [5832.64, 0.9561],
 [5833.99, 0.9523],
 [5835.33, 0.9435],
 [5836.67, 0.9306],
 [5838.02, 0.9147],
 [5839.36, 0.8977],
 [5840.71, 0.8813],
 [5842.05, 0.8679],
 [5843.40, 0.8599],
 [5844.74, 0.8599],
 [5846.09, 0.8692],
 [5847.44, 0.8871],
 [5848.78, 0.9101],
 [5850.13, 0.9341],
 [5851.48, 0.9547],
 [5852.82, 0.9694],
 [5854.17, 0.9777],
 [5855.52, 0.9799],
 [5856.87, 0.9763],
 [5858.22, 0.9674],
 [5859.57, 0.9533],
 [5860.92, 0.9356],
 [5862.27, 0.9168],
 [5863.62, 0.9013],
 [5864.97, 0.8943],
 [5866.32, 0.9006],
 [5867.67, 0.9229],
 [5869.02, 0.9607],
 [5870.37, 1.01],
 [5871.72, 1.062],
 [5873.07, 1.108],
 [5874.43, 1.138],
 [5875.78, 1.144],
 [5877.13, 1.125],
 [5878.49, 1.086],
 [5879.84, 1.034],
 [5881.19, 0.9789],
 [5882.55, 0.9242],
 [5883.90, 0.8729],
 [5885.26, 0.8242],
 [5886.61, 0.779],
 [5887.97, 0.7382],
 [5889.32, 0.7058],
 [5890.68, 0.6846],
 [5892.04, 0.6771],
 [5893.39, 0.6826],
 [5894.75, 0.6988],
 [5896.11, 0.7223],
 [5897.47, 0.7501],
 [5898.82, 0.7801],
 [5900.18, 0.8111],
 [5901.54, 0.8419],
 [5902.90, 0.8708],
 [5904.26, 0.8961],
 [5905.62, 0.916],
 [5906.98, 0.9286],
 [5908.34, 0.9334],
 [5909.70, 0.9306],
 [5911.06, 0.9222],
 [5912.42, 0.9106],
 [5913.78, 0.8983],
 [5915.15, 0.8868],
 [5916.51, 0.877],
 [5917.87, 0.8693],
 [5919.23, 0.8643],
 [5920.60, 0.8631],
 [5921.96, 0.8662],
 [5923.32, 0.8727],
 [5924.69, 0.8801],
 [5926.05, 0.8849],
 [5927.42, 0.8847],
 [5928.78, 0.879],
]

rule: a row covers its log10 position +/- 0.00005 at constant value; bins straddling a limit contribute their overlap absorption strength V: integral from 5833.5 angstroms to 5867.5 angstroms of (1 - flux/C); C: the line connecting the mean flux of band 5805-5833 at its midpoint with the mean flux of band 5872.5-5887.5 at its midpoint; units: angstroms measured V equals 1.8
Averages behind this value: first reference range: 0.946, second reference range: 0.996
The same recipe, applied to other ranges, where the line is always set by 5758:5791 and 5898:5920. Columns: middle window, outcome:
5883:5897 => 2.2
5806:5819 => -1.2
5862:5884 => -3.0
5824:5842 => -0.9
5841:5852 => -0.1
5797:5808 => -1.6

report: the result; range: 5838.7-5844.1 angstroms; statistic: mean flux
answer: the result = 0.877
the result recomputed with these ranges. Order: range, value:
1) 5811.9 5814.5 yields 0.98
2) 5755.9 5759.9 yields 0.857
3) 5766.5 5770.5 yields 0.928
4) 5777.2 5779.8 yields 0.857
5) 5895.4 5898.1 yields 0.734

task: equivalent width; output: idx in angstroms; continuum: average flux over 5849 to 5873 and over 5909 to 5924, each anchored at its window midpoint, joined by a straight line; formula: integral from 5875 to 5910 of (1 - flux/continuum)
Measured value 2.3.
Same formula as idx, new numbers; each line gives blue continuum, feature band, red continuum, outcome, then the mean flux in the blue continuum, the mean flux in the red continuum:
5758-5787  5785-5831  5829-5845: -3.1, 0.878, 0.916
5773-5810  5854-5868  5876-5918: -0.8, 0.934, 0.86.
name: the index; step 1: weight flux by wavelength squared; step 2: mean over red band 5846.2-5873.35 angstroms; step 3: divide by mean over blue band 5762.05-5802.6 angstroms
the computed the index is 1.1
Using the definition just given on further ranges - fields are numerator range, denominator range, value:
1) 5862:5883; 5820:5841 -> 1.11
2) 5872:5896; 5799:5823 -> 0.94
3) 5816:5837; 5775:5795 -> 1.08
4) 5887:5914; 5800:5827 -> 0.87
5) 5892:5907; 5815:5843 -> 0.88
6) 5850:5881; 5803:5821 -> 1.05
